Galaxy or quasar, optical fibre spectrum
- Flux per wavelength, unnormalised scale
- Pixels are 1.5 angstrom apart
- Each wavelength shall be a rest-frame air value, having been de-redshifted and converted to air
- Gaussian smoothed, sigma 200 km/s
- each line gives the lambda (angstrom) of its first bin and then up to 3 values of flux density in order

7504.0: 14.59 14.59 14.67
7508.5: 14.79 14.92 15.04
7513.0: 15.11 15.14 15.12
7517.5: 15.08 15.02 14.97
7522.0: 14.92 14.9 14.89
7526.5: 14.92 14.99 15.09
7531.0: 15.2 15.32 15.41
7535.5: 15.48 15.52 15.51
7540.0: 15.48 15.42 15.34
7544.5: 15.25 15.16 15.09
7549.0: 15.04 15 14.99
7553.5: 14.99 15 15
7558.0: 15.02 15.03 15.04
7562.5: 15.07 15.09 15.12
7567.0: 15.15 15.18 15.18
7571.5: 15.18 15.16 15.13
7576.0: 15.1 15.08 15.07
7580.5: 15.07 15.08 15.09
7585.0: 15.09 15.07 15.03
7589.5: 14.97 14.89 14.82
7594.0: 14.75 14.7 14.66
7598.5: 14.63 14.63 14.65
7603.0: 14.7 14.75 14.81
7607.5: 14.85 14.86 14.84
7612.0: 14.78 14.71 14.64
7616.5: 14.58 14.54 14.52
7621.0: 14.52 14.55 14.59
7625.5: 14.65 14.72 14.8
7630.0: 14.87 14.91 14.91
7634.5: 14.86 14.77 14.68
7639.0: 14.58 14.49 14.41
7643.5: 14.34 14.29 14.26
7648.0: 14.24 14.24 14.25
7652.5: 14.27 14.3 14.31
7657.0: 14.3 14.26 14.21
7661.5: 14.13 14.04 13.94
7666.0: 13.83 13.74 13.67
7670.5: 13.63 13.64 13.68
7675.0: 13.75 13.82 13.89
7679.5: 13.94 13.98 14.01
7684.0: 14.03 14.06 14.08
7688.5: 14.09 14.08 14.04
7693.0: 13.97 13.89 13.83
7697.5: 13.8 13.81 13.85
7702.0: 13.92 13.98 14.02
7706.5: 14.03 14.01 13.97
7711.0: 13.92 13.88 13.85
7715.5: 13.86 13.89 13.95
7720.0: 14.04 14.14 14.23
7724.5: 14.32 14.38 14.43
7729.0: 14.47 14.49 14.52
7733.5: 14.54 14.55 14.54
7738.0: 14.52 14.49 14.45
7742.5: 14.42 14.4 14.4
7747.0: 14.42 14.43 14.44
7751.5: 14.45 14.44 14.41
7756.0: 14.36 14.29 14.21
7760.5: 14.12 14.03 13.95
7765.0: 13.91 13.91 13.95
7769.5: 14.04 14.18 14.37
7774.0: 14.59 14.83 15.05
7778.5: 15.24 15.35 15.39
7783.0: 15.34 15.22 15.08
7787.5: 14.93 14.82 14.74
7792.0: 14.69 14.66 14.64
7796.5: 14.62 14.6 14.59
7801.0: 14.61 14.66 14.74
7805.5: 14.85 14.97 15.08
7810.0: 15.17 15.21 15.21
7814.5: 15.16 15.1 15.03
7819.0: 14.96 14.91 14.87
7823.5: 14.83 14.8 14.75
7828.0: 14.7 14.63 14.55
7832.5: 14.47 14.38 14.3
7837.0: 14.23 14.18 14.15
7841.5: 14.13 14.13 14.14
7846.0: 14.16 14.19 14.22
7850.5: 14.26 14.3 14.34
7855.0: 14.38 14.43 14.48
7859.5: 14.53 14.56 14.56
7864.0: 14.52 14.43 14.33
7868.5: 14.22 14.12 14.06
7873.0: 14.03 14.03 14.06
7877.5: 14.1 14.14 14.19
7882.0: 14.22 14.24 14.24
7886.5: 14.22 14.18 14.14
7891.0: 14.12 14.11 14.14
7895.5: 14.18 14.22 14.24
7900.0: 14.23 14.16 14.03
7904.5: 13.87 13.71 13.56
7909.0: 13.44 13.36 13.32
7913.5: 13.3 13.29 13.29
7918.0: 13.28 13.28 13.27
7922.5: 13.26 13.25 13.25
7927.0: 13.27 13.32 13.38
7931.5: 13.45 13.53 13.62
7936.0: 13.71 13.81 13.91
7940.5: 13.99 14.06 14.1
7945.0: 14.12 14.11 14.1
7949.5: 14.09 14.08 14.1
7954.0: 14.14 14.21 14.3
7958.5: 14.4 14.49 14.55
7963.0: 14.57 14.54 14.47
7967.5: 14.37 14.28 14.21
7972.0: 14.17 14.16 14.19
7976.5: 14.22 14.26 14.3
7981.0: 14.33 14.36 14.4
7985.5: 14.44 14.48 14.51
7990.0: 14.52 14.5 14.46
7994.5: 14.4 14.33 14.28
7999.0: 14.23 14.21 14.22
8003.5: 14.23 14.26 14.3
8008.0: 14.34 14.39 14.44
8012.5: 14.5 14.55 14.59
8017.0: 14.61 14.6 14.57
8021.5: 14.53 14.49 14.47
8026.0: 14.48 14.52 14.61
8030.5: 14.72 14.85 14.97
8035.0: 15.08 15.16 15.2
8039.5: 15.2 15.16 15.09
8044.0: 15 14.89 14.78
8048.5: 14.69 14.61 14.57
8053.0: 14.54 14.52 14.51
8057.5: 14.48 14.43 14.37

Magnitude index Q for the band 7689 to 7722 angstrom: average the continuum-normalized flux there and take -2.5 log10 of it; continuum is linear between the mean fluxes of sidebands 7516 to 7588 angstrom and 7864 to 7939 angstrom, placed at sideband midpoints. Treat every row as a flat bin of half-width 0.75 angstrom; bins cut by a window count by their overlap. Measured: 0.05 mag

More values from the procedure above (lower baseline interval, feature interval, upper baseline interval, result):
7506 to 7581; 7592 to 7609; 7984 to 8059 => 0.02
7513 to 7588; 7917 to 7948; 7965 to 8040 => 0.07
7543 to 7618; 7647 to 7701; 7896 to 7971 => 0.05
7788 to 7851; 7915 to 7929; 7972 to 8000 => 0.09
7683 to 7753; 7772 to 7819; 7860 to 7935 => -0.07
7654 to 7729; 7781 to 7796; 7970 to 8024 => -0.06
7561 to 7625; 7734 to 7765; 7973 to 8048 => 0.03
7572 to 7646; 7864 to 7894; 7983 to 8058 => 0.04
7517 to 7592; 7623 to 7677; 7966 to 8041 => 0.05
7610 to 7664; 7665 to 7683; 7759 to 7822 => 0.06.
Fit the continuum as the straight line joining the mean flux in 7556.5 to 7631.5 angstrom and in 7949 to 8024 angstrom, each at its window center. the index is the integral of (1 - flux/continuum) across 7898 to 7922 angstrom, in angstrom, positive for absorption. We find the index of 1.4 angstrom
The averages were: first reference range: 14.9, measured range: 13.6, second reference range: 14.4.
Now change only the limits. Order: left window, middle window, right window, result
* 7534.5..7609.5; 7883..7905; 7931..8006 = 0.3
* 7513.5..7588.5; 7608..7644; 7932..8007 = 0.7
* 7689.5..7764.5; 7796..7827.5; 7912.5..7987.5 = -1.8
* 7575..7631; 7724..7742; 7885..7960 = -0.1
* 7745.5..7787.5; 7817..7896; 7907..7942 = -2.5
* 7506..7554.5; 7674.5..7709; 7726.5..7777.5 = 1.5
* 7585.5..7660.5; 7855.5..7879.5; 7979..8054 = 0.5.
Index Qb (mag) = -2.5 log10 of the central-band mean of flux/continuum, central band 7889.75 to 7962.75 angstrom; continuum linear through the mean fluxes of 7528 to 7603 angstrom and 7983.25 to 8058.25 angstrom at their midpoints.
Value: 0.07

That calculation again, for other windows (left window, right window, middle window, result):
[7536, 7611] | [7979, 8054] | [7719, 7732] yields 0.04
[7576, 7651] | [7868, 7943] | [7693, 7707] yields 0.04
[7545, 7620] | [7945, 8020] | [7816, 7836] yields -0.01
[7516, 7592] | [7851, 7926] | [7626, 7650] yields 0.02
